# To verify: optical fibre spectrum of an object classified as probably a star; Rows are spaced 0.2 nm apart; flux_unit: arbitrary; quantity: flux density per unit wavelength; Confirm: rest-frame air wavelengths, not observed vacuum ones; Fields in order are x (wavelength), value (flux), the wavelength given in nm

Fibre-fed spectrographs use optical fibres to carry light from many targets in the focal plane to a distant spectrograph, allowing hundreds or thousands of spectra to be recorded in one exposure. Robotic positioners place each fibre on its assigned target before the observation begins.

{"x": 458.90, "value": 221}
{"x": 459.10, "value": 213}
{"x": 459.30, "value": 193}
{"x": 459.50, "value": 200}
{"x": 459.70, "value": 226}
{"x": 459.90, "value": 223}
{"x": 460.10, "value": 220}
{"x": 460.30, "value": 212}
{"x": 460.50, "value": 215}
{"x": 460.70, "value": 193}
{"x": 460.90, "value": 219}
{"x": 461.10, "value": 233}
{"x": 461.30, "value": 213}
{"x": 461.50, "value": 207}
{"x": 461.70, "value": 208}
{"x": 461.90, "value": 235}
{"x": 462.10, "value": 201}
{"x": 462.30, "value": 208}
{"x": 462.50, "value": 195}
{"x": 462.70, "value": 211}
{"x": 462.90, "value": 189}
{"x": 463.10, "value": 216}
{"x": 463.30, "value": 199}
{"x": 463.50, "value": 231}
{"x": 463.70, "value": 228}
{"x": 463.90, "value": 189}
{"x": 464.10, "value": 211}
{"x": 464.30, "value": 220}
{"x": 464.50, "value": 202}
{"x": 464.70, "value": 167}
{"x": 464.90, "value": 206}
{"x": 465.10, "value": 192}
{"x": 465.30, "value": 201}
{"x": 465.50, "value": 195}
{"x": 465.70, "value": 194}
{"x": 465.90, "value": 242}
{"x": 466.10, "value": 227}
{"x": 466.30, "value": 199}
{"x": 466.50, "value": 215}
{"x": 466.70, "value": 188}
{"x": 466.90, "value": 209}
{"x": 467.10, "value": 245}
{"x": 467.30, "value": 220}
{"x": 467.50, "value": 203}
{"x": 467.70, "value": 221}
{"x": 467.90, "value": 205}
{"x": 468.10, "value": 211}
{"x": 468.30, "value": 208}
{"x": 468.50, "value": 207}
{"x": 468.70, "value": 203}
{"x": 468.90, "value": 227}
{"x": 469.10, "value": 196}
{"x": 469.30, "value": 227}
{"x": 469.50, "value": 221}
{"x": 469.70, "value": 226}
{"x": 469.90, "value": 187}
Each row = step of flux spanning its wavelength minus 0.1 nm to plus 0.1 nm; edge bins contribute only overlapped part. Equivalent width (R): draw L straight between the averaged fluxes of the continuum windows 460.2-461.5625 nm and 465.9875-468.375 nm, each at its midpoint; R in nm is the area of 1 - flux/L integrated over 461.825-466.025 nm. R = 0.13 nm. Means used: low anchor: 213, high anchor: 213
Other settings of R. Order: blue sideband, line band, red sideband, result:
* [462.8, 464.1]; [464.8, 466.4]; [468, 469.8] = 0.03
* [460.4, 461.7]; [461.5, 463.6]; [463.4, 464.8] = 0.01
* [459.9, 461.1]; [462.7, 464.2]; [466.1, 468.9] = 0.03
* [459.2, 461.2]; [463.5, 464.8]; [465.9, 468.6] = 0.05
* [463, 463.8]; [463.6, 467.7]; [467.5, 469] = 0.13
